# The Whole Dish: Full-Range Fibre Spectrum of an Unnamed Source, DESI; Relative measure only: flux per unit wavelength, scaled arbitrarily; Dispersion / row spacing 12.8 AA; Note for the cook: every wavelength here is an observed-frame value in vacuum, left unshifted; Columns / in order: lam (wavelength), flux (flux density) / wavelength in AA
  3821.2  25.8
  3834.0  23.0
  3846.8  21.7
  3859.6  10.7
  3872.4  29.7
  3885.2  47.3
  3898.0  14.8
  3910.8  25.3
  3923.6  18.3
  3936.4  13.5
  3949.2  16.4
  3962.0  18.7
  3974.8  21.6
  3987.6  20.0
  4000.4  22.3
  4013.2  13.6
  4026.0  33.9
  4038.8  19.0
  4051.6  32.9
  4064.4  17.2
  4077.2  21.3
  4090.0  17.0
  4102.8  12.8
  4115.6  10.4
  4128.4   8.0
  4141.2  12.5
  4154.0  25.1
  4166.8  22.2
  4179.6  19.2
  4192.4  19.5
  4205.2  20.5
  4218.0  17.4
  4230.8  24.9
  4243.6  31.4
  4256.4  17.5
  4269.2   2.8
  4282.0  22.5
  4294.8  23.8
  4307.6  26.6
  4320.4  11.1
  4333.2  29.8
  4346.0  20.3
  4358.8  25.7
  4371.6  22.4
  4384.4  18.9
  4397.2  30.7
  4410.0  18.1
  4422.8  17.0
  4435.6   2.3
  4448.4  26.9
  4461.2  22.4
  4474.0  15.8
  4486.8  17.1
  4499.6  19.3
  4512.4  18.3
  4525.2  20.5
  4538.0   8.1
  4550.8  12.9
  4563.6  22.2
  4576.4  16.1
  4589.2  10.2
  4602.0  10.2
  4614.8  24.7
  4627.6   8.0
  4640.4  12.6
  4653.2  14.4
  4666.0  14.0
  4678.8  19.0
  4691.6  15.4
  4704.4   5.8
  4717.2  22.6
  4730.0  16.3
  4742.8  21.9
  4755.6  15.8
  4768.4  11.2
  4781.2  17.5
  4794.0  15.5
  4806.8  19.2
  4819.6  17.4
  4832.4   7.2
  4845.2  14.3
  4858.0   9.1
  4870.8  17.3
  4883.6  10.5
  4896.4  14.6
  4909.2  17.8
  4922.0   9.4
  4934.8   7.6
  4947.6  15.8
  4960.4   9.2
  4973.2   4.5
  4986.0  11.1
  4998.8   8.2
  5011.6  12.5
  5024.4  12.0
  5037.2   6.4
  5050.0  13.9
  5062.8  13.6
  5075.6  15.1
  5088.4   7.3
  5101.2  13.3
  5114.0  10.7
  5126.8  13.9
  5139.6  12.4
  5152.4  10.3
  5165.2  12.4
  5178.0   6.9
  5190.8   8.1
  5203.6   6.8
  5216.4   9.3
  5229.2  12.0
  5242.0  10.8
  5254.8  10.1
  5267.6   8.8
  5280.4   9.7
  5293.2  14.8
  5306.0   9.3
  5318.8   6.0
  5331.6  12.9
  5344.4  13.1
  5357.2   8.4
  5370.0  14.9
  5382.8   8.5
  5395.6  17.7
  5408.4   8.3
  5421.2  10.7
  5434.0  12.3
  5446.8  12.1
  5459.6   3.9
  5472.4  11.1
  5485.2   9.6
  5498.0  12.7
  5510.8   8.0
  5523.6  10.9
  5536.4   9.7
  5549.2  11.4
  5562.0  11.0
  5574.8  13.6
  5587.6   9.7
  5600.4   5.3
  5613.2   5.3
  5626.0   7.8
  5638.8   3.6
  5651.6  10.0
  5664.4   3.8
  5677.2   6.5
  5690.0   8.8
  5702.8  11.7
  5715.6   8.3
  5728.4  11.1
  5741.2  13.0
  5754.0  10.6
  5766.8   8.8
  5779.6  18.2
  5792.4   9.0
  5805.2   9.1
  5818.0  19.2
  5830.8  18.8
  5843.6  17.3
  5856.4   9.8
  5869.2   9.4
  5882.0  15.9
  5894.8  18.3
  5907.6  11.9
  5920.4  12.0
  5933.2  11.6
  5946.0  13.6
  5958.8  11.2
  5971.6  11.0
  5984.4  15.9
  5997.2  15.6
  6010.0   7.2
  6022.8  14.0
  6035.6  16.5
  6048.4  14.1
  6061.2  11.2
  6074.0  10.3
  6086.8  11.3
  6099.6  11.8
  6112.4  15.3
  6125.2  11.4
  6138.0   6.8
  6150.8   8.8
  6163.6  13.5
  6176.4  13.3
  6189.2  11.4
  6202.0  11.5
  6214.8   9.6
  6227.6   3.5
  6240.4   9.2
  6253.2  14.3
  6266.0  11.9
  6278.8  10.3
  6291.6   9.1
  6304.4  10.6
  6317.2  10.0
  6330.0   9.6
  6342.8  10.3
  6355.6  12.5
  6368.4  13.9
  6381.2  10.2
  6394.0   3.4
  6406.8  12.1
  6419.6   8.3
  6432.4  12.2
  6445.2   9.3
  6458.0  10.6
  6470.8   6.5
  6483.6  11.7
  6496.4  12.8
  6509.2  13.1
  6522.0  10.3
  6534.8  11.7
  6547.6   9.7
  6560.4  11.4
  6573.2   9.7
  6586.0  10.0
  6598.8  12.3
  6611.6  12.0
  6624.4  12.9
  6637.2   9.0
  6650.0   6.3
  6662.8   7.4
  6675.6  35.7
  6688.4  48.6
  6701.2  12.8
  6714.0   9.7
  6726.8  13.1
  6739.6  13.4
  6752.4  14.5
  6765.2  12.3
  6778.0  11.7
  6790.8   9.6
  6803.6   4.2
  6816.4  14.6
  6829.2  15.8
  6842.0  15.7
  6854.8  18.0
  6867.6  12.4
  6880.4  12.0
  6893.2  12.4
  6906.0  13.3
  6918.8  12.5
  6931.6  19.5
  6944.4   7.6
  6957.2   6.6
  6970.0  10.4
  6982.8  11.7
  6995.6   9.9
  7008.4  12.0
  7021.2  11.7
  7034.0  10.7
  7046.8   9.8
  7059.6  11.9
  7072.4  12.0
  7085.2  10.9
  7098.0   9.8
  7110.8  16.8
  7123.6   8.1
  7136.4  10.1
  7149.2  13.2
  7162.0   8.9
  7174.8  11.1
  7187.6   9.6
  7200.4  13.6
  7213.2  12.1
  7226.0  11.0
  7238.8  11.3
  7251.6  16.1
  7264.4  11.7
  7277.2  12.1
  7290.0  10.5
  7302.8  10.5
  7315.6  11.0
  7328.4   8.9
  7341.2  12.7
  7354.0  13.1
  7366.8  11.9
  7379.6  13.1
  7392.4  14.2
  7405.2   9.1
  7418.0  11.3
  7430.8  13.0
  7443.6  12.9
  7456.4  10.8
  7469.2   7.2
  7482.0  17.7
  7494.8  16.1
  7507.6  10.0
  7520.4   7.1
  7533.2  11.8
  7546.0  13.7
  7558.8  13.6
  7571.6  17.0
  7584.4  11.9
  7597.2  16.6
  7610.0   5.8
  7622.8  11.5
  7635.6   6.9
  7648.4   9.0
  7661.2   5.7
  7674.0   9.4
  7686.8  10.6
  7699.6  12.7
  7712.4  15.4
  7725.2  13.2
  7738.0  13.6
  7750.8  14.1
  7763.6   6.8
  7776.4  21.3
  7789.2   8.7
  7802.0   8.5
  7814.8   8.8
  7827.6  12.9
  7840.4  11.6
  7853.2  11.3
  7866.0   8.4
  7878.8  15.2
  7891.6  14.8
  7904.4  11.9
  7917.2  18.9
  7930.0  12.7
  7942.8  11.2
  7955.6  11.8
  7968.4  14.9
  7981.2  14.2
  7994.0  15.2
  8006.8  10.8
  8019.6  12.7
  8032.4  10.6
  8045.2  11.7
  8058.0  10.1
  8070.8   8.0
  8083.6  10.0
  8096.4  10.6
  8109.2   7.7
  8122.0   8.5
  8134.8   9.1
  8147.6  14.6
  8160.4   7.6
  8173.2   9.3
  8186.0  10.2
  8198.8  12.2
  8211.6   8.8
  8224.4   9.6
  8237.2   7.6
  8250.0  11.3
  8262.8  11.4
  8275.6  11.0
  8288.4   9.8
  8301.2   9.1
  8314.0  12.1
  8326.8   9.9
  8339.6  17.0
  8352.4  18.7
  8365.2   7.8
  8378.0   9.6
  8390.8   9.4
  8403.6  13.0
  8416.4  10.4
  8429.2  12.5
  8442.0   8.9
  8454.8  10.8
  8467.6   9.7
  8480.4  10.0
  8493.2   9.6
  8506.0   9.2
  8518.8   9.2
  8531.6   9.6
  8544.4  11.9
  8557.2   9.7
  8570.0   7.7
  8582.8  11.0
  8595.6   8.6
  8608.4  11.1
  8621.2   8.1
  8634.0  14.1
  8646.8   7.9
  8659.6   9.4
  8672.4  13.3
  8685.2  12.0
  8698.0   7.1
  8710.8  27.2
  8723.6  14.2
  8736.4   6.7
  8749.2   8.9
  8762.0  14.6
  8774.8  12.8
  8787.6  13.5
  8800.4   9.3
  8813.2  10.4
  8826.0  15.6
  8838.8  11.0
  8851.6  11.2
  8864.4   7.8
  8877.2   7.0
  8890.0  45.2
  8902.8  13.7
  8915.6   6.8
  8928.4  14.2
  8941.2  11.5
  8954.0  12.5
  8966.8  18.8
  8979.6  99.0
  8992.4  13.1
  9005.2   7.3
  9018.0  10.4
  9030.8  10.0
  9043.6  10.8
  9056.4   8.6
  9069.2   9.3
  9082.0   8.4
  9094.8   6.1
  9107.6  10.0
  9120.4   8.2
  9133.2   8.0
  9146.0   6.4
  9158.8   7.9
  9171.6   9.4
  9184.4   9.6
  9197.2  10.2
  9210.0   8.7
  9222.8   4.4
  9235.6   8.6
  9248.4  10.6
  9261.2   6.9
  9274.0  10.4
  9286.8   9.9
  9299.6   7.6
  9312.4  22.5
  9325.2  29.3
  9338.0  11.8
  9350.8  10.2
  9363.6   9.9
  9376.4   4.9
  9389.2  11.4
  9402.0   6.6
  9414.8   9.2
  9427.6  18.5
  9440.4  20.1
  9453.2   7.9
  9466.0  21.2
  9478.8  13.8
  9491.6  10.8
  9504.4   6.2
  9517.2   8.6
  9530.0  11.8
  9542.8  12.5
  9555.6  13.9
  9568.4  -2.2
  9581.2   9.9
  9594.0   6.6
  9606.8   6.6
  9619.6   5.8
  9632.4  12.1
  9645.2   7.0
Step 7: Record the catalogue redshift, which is 0.79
